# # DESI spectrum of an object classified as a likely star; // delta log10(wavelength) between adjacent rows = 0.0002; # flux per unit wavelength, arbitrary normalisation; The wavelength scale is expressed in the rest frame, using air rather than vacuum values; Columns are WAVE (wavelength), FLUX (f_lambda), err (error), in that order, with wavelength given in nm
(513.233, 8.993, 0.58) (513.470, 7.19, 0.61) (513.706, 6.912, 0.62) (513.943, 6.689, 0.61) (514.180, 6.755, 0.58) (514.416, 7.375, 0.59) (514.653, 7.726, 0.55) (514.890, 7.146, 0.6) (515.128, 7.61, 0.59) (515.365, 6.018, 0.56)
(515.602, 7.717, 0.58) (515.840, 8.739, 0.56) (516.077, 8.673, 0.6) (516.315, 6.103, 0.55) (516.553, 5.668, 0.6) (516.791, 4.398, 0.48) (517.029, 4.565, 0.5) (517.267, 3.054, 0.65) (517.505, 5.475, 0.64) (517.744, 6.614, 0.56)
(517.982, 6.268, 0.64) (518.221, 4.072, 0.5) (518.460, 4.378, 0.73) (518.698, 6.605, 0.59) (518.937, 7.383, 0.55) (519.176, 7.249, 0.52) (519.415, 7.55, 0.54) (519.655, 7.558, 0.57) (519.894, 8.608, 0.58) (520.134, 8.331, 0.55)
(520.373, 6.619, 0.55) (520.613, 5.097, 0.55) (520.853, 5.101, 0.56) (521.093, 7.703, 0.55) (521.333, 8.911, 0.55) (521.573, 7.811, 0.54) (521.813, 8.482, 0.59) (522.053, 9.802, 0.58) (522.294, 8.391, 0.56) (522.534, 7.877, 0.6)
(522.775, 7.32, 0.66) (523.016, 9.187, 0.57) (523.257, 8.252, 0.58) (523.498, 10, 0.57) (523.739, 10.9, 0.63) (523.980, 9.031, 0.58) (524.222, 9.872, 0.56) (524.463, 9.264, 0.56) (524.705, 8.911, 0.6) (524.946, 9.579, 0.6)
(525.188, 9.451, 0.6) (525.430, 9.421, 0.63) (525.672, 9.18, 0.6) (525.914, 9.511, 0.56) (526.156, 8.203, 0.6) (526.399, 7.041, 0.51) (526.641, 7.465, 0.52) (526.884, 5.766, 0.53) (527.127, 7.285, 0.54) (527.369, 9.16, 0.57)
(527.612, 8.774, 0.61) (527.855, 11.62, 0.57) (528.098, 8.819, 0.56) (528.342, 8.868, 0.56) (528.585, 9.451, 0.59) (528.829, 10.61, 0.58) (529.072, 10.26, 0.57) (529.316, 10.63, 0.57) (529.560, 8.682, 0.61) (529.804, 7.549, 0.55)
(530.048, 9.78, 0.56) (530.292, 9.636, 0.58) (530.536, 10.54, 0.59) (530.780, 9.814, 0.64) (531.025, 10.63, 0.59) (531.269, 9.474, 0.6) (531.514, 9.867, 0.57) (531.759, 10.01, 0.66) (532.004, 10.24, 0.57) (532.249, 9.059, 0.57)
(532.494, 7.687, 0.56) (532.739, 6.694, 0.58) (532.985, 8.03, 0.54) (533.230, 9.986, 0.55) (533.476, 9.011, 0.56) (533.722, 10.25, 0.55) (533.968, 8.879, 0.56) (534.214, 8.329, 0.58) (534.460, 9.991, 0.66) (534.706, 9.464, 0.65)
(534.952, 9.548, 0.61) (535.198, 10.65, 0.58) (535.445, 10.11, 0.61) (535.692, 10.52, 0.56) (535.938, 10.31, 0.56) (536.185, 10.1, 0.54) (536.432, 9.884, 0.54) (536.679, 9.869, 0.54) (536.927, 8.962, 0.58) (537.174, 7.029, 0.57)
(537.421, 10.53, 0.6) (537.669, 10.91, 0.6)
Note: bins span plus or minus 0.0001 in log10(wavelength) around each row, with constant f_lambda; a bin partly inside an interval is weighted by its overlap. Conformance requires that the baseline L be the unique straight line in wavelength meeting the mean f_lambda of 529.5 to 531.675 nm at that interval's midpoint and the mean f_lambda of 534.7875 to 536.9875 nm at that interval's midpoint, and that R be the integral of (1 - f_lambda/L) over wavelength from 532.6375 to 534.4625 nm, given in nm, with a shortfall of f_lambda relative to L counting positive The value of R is 0.18 nm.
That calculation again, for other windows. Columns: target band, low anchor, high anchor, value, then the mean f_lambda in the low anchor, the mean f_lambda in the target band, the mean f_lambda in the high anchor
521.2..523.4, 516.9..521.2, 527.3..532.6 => -0.37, 6.23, 8.46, 9.61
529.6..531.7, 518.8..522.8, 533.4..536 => -0.12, 7.64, 9.64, 9.73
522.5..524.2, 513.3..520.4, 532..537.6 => -0.31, 6.65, 9.04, 9.35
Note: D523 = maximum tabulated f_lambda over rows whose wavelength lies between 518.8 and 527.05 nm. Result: 10.9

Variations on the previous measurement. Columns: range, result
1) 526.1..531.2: 11.62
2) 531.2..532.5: 10.24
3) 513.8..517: 8.739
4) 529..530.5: 10.63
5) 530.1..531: 10.54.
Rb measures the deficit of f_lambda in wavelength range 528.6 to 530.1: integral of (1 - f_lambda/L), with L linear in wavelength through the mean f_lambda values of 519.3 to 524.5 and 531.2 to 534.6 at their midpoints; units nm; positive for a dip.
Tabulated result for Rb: -0.126 nm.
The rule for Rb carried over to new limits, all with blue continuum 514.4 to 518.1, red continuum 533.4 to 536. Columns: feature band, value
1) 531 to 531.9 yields -0.08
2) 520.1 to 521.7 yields 0.05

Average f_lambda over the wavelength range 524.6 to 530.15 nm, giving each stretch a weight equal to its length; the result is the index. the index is 8.96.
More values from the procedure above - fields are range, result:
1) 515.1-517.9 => 6.17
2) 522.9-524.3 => 9.53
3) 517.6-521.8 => 6.85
